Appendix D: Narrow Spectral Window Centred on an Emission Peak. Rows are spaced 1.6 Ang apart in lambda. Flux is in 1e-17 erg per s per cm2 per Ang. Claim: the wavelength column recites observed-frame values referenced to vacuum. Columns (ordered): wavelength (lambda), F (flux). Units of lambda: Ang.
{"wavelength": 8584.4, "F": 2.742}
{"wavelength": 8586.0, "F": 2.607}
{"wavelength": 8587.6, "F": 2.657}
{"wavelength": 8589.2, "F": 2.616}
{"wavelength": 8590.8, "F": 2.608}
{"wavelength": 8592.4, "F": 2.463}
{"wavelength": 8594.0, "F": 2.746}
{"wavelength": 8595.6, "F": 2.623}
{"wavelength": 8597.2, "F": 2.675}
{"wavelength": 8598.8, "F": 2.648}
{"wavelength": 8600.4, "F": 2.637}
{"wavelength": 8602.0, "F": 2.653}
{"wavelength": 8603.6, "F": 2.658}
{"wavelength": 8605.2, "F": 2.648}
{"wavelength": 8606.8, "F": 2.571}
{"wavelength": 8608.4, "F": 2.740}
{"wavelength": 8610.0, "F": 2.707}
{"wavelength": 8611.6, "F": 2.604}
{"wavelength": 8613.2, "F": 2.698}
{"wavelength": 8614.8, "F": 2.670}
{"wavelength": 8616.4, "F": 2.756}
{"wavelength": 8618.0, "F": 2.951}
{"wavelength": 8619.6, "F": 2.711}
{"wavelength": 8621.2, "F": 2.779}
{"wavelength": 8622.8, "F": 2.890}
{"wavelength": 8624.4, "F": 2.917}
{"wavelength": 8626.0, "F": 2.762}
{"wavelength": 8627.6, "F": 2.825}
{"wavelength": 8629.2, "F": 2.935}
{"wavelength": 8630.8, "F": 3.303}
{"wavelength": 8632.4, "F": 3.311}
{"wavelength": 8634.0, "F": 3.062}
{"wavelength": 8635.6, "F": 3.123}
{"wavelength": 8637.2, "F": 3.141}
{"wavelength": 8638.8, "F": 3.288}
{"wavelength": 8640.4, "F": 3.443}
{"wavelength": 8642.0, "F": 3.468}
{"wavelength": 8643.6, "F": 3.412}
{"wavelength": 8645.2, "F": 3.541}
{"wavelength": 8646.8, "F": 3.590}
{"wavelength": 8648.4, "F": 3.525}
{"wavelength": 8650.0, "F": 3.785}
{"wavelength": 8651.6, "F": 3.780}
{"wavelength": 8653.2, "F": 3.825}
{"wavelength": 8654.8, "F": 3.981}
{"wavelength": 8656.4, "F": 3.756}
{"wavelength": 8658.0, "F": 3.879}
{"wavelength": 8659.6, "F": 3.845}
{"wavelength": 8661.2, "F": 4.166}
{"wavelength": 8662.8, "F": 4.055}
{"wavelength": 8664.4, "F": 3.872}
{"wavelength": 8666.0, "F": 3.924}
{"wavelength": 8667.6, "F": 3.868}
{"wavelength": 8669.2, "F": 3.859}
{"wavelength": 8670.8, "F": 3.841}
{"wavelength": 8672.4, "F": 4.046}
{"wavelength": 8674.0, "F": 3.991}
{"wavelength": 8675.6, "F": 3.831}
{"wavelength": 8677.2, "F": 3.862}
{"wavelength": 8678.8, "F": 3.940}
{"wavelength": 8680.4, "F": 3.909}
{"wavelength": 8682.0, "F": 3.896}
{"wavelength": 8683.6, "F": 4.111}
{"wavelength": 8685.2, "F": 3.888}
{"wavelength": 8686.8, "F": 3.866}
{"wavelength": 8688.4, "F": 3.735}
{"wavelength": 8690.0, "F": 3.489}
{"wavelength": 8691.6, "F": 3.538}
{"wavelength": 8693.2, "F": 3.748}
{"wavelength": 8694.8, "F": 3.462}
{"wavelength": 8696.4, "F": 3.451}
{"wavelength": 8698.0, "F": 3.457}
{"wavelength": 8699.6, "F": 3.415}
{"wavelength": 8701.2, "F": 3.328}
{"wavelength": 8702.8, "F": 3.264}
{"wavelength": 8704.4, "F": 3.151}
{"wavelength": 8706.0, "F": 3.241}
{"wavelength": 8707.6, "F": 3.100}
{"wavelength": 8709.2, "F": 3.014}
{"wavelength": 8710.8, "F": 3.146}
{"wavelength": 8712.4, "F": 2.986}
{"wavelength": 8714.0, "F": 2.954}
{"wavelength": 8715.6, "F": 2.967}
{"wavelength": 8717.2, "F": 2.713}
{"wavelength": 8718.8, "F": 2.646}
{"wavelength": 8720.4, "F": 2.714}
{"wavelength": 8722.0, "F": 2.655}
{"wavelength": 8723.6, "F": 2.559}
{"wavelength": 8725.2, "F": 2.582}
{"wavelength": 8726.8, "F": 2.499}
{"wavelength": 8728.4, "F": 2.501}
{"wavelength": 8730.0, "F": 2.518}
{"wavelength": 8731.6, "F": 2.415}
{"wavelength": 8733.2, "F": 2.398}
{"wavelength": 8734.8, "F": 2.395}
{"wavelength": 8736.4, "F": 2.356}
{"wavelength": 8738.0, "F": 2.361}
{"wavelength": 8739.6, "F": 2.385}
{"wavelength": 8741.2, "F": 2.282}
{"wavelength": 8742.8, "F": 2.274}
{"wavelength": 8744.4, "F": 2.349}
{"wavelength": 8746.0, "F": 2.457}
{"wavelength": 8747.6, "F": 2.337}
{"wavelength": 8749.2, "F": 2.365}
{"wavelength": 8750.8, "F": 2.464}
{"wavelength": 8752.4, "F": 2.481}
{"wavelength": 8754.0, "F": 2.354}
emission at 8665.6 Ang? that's Mg II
